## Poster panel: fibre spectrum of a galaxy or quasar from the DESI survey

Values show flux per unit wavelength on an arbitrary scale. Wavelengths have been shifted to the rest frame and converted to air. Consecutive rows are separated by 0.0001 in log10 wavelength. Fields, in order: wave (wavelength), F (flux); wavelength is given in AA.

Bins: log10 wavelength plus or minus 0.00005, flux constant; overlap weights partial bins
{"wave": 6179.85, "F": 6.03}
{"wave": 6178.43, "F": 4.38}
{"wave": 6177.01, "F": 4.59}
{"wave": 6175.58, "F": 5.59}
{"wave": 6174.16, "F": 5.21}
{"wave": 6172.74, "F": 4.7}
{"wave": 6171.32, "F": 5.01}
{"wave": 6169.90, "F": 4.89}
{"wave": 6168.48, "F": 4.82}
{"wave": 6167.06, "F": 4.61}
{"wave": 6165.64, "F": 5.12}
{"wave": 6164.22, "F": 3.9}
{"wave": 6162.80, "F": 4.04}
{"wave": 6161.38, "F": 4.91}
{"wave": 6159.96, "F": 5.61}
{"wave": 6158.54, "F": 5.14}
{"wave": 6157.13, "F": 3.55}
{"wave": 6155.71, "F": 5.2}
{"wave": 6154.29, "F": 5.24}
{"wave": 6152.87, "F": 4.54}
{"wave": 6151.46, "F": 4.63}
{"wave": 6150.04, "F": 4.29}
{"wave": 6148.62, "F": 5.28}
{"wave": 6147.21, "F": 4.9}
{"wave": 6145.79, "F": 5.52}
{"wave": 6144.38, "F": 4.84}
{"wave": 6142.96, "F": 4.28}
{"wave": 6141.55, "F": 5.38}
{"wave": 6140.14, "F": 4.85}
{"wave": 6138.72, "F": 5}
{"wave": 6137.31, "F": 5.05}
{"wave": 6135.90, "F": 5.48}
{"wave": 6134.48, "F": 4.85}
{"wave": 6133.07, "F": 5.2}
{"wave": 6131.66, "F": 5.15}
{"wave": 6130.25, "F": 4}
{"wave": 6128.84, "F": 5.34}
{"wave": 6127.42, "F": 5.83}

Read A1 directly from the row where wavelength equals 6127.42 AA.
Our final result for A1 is 5.83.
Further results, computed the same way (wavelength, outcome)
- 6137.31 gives 5.05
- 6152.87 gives 4.54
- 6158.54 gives 5.14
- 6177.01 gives 4.59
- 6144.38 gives 4.84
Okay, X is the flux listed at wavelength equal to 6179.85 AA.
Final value 6.03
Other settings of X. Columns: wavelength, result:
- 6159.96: 5.61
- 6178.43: 4.38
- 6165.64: 5.12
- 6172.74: 4.7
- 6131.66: 5.15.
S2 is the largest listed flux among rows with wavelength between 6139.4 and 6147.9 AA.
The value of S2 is 5.52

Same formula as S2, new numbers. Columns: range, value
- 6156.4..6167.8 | 5.61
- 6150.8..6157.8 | 5.24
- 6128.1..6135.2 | 5.34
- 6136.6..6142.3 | 5.38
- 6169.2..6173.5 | 5.01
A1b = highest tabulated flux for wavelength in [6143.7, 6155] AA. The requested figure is 5.52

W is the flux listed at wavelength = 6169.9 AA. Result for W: 4.89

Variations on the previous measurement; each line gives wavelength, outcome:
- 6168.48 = 4.82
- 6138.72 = 5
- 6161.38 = 4.91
